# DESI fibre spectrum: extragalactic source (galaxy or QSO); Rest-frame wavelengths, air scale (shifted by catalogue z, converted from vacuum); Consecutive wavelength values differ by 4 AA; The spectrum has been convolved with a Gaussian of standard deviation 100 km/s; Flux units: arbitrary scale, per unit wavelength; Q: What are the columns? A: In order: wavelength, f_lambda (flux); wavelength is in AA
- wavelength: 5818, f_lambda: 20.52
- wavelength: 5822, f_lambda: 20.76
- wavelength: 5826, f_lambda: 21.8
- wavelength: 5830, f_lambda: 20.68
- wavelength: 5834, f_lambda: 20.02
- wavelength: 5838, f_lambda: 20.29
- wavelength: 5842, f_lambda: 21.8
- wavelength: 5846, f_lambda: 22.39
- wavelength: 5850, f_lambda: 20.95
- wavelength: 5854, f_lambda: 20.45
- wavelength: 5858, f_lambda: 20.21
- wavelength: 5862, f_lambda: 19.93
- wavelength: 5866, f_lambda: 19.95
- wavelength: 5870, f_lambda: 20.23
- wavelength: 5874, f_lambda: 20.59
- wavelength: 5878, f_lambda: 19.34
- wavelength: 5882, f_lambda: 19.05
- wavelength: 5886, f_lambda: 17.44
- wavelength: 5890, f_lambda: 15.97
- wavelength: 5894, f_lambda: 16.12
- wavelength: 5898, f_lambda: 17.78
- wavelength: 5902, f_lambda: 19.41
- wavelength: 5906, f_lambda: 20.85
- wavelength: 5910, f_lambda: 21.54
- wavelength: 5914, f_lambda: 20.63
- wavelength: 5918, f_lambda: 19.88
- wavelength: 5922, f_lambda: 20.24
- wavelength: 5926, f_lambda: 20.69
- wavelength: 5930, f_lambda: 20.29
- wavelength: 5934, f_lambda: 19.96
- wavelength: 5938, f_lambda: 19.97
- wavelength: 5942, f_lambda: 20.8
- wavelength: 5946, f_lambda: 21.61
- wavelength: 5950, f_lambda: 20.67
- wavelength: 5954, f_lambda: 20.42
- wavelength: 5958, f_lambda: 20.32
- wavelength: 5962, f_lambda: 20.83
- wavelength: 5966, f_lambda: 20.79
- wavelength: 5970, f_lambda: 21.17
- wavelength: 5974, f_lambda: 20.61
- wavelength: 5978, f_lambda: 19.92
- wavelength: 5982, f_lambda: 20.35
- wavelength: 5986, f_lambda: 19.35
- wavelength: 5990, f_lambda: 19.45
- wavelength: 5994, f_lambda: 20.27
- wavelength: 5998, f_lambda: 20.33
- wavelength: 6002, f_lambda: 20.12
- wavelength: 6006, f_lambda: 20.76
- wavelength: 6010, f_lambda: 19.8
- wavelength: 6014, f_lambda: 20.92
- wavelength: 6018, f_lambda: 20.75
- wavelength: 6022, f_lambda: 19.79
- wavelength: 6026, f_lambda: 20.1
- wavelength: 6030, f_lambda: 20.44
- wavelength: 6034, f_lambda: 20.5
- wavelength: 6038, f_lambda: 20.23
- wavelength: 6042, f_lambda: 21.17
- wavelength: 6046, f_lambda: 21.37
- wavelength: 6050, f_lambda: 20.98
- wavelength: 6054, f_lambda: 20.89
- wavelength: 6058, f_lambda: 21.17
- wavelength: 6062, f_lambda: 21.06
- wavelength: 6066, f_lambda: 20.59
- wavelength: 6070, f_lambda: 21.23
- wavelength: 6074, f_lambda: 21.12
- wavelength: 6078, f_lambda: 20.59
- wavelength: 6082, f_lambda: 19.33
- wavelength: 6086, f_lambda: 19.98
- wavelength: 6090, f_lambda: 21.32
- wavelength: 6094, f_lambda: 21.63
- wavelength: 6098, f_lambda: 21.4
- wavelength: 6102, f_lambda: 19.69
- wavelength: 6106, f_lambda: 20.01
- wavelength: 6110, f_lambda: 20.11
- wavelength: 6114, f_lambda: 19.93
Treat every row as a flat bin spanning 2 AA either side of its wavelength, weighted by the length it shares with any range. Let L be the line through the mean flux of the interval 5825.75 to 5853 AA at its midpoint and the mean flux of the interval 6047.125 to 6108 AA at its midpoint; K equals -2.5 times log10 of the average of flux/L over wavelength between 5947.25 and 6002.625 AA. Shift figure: 0.03 mag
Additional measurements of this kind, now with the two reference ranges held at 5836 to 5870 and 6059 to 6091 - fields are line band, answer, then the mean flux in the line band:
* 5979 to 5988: 0.04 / 19.9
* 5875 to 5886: 0.09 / 19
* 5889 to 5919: 0.09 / 19.1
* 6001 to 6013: 0.02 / 20.3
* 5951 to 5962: 0.01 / 20.5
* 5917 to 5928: 0.02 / 20.3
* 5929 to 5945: 0.02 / 20.3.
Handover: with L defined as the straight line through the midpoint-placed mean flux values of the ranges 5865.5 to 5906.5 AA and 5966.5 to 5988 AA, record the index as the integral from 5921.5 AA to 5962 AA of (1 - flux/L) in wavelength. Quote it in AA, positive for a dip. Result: -1.7 AA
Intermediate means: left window 18.7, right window 20.3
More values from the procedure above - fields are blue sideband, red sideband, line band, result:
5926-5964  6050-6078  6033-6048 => 0.0 AA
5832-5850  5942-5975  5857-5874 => 0.7 AA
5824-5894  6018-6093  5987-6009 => 0.4 AA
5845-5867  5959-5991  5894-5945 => 1.0 AA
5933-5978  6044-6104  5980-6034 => 1.3 AA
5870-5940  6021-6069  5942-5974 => -1.4 AA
